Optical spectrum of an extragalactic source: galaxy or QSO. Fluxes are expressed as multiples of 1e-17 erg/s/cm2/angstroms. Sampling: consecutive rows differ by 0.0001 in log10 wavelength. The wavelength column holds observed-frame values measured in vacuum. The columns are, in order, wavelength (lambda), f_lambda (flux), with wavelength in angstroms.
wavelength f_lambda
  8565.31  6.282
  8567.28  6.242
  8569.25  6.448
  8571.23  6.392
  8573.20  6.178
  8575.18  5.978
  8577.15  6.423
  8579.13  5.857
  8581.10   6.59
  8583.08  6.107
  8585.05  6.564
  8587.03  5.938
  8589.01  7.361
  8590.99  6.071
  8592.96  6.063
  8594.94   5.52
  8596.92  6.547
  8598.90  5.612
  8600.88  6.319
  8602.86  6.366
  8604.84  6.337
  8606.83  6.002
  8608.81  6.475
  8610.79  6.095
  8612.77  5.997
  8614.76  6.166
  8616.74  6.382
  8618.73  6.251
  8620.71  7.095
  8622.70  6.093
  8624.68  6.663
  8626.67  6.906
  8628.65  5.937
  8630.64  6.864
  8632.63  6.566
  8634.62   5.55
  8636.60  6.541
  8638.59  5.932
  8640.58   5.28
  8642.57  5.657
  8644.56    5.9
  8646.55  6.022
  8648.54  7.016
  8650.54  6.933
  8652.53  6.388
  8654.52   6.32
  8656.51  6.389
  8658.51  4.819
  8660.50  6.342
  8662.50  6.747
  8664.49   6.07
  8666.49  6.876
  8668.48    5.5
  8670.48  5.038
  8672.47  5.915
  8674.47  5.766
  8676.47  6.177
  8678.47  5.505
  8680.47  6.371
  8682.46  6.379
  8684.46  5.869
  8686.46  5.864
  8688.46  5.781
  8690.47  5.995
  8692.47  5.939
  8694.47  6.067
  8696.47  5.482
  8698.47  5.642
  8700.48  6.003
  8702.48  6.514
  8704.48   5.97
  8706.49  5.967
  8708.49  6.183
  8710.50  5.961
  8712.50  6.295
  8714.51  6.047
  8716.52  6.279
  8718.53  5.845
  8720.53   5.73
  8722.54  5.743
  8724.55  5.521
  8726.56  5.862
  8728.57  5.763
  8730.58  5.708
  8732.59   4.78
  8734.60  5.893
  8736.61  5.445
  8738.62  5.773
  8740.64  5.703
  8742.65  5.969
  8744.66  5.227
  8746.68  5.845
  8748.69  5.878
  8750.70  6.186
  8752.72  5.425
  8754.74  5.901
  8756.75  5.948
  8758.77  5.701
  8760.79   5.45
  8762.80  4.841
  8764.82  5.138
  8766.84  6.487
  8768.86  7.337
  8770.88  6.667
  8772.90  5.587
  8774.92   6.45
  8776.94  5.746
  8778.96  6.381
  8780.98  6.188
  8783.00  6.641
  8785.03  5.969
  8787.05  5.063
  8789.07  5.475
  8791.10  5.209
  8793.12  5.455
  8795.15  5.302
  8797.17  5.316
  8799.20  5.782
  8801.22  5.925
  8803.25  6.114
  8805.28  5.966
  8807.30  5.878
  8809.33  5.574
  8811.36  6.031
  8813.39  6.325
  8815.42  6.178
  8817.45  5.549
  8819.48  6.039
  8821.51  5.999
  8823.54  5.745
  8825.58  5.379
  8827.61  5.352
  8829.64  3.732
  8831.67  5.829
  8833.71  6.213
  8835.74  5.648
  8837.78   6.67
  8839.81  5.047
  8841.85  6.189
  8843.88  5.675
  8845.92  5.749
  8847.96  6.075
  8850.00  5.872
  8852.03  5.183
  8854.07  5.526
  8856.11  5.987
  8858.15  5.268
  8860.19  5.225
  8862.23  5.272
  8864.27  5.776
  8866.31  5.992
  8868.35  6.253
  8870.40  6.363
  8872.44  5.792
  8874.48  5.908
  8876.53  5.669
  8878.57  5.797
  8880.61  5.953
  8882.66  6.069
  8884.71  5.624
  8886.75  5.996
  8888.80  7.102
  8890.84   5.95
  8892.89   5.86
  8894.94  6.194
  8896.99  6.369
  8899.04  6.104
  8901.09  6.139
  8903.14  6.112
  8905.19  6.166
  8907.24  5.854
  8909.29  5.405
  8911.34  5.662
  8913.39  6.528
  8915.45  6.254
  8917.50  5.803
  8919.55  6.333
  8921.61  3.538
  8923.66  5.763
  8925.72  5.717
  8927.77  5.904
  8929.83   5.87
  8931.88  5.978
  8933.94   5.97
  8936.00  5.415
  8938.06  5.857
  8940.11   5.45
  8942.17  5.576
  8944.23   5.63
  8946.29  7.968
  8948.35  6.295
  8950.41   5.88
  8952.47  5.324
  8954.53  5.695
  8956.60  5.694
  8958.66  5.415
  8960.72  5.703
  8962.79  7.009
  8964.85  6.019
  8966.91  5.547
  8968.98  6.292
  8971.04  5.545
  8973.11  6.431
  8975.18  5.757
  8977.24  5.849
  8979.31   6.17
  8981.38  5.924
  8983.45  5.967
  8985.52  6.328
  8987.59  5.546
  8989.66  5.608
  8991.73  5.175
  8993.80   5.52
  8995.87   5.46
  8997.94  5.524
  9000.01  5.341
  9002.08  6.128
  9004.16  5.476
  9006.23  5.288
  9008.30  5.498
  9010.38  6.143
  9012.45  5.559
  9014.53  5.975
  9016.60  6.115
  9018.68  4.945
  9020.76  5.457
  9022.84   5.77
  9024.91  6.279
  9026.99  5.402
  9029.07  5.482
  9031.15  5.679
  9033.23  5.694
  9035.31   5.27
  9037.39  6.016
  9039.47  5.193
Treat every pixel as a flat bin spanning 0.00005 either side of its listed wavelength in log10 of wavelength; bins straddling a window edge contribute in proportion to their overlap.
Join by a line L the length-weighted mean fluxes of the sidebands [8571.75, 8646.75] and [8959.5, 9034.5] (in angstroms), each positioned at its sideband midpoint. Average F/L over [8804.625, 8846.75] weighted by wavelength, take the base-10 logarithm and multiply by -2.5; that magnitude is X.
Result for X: 0.040 mag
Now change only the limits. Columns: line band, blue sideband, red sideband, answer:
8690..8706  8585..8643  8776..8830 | 0.01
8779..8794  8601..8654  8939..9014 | 0.06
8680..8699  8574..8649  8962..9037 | 0.04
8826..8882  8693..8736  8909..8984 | 0.03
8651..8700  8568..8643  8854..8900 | 0.03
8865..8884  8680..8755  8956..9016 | -0.03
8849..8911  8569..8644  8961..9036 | 0.00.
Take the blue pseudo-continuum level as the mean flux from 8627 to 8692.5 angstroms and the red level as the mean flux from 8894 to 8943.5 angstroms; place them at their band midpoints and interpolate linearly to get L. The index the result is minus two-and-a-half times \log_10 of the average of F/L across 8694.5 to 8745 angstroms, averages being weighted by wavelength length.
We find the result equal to 0.04 mag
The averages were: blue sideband 6.08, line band 5.82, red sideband 5.83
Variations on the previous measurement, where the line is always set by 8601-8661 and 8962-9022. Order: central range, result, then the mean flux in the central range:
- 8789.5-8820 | 0.05 mag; 5.77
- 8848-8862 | 0.08 mag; 5.54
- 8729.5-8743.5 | 0.09 mag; 5.61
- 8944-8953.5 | -0.08 mag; 6.27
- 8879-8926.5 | -0.01 mag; 5.93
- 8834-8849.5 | 0.02 mag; 5.88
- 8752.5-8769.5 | 0.05 mag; 5.79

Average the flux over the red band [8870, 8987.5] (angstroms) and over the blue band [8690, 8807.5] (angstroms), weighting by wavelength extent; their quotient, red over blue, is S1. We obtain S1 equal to 1.0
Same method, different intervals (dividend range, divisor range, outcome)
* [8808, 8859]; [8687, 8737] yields 0.98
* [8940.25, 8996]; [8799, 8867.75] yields 1.03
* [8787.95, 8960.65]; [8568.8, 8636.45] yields 0.92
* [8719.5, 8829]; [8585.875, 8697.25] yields 0.94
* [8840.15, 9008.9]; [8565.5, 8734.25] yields 0.96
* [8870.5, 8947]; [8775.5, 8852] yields 1.03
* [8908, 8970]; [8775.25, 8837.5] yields 1.02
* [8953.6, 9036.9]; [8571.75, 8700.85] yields 0.93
